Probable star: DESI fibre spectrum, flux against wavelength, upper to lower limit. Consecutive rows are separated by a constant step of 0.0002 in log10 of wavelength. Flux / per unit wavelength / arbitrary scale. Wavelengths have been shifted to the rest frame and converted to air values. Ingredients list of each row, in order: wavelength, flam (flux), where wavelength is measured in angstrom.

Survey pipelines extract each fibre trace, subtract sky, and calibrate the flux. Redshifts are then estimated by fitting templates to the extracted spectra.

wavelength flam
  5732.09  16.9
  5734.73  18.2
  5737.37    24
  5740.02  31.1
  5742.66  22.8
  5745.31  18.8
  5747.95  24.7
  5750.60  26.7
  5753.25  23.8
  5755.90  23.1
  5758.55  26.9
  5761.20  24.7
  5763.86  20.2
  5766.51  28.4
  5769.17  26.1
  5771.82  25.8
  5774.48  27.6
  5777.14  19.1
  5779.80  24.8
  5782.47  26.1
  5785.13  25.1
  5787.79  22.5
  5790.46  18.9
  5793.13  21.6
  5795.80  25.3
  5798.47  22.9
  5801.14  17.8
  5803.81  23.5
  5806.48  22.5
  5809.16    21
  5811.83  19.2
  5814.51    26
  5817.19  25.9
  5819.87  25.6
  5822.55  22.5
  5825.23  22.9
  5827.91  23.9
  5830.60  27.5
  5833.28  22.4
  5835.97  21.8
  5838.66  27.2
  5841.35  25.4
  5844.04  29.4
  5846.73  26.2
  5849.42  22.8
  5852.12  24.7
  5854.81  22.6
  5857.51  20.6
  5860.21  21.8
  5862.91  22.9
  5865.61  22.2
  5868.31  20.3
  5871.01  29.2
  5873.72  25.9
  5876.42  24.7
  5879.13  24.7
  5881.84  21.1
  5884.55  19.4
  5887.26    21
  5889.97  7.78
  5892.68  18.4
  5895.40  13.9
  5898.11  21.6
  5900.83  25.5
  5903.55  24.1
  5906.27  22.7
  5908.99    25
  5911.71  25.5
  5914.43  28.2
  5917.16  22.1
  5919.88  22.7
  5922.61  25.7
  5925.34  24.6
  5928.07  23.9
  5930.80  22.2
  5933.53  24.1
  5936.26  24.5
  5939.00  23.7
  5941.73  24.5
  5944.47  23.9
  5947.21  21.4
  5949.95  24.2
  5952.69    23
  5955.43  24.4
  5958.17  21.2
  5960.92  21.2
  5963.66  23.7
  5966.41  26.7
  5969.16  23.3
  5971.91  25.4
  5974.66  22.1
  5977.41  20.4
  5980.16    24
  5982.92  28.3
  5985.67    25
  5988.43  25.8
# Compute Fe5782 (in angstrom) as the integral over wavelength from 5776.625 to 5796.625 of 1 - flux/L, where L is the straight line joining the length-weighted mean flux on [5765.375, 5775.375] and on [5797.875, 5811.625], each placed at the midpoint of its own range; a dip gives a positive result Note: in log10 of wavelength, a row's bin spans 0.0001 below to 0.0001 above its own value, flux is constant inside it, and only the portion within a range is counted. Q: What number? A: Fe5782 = 1.0 angstrom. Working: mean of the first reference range 26.9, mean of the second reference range 21.3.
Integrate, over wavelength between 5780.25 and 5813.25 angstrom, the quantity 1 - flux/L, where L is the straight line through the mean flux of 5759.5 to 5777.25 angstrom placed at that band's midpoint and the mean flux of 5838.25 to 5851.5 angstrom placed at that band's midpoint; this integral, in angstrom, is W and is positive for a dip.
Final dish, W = 4.0 angstrom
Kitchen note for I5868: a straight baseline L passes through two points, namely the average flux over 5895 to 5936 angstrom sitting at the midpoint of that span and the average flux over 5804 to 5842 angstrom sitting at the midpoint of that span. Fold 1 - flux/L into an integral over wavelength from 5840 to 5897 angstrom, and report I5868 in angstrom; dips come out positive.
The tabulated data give 3.9 angstrom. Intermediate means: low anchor 23.8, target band 22.1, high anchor 23.7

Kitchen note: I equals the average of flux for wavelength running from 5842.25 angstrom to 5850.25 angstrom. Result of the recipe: 26.3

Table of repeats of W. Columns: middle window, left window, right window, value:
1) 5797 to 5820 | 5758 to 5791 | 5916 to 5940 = 1.6 angstrom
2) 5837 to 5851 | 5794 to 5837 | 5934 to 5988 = -1.7 angstrom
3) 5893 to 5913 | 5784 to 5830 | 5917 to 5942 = 1.1 angstrom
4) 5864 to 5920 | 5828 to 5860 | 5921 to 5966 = 4.3 angstrom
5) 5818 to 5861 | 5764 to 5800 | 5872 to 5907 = -3.7 angstrom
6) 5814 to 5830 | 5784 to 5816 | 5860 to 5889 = -1.5 angstrom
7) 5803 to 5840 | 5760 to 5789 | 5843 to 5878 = 0.9 angstrom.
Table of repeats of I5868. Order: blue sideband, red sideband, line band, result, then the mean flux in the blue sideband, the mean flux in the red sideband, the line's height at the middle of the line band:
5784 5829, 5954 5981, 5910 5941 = -1.6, 22.8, 23.2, 23.1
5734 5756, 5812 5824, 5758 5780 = -0.7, 23.9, 24.4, 24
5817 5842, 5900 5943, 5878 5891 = 2.9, 24.4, 24.3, 24.3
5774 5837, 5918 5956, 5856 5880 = -0.1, 23.1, 23.7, 23.4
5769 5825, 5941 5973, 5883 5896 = 4.0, 23.3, 23.5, 23.4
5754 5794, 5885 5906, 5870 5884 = -3.4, 24.1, 19.1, 19.9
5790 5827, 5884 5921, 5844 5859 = -1.3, 22.6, 21.3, 22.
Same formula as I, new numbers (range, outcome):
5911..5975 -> 23.9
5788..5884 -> 23.5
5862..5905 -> 21.4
